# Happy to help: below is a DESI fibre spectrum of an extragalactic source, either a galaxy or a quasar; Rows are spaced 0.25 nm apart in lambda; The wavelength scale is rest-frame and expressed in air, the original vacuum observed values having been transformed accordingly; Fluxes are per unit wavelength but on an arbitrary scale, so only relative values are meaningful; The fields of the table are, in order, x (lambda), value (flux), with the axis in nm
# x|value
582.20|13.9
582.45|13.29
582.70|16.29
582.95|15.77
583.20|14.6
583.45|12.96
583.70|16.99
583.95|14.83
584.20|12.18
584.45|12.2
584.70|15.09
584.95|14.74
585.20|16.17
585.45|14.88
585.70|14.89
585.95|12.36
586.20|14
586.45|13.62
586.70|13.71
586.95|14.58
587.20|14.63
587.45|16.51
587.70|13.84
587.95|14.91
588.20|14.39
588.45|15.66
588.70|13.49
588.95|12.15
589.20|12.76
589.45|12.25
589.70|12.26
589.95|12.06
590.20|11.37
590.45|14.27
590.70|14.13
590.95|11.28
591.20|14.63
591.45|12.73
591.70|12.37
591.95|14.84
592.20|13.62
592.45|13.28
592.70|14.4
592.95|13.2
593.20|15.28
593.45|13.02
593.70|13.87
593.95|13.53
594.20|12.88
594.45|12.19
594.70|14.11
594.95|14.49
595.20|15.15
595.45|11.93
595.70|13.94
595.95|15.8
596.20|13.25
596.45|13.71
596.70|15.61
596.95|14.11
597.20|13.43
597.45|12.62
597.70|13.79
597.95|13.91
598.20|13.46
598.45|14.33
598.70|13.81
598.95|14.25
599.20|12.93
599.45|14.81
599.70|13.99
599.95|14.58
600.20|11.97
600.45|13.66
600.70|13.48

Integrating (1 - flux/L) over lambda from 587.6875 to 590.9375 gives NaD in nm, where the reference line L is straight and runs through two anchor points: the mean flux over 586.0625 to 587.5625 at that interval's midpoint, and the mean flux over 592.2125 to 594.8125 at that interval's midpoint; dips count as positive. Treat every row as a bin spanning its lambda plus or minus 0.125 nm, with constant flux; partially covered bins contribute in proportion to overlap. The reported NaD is 0.20 nm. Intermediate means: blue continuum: 14.5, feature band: 13.3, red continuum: 13.6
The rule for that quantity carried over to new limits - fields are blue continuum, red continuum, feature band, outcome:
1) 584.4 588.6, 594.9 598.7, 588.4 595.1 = 0.43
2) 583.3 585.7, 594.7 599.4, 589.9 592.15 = 0.17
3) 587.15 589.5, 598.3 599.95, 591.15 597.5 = 0.14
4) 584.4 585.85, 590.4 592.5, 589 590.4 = 0.16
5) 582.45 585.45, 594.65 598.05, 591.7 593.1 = 0.04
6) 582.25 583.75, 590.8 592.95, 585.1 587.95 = -0.04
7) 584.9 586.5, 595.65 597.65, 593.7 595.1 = 0.06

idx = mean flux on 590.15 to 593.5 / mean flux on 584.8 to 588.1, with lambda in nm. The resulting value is 0.9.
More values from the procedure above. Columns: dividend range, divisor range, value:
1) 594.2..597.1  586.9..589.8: 1.00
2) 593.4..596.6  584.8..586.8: 0.96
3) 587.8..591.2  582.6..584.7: 0.91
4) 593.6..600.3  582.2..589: 0.96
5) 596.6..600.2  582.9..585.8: 0.95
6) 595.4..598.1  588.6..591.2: 1.09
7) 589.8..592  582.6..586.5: 0.90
